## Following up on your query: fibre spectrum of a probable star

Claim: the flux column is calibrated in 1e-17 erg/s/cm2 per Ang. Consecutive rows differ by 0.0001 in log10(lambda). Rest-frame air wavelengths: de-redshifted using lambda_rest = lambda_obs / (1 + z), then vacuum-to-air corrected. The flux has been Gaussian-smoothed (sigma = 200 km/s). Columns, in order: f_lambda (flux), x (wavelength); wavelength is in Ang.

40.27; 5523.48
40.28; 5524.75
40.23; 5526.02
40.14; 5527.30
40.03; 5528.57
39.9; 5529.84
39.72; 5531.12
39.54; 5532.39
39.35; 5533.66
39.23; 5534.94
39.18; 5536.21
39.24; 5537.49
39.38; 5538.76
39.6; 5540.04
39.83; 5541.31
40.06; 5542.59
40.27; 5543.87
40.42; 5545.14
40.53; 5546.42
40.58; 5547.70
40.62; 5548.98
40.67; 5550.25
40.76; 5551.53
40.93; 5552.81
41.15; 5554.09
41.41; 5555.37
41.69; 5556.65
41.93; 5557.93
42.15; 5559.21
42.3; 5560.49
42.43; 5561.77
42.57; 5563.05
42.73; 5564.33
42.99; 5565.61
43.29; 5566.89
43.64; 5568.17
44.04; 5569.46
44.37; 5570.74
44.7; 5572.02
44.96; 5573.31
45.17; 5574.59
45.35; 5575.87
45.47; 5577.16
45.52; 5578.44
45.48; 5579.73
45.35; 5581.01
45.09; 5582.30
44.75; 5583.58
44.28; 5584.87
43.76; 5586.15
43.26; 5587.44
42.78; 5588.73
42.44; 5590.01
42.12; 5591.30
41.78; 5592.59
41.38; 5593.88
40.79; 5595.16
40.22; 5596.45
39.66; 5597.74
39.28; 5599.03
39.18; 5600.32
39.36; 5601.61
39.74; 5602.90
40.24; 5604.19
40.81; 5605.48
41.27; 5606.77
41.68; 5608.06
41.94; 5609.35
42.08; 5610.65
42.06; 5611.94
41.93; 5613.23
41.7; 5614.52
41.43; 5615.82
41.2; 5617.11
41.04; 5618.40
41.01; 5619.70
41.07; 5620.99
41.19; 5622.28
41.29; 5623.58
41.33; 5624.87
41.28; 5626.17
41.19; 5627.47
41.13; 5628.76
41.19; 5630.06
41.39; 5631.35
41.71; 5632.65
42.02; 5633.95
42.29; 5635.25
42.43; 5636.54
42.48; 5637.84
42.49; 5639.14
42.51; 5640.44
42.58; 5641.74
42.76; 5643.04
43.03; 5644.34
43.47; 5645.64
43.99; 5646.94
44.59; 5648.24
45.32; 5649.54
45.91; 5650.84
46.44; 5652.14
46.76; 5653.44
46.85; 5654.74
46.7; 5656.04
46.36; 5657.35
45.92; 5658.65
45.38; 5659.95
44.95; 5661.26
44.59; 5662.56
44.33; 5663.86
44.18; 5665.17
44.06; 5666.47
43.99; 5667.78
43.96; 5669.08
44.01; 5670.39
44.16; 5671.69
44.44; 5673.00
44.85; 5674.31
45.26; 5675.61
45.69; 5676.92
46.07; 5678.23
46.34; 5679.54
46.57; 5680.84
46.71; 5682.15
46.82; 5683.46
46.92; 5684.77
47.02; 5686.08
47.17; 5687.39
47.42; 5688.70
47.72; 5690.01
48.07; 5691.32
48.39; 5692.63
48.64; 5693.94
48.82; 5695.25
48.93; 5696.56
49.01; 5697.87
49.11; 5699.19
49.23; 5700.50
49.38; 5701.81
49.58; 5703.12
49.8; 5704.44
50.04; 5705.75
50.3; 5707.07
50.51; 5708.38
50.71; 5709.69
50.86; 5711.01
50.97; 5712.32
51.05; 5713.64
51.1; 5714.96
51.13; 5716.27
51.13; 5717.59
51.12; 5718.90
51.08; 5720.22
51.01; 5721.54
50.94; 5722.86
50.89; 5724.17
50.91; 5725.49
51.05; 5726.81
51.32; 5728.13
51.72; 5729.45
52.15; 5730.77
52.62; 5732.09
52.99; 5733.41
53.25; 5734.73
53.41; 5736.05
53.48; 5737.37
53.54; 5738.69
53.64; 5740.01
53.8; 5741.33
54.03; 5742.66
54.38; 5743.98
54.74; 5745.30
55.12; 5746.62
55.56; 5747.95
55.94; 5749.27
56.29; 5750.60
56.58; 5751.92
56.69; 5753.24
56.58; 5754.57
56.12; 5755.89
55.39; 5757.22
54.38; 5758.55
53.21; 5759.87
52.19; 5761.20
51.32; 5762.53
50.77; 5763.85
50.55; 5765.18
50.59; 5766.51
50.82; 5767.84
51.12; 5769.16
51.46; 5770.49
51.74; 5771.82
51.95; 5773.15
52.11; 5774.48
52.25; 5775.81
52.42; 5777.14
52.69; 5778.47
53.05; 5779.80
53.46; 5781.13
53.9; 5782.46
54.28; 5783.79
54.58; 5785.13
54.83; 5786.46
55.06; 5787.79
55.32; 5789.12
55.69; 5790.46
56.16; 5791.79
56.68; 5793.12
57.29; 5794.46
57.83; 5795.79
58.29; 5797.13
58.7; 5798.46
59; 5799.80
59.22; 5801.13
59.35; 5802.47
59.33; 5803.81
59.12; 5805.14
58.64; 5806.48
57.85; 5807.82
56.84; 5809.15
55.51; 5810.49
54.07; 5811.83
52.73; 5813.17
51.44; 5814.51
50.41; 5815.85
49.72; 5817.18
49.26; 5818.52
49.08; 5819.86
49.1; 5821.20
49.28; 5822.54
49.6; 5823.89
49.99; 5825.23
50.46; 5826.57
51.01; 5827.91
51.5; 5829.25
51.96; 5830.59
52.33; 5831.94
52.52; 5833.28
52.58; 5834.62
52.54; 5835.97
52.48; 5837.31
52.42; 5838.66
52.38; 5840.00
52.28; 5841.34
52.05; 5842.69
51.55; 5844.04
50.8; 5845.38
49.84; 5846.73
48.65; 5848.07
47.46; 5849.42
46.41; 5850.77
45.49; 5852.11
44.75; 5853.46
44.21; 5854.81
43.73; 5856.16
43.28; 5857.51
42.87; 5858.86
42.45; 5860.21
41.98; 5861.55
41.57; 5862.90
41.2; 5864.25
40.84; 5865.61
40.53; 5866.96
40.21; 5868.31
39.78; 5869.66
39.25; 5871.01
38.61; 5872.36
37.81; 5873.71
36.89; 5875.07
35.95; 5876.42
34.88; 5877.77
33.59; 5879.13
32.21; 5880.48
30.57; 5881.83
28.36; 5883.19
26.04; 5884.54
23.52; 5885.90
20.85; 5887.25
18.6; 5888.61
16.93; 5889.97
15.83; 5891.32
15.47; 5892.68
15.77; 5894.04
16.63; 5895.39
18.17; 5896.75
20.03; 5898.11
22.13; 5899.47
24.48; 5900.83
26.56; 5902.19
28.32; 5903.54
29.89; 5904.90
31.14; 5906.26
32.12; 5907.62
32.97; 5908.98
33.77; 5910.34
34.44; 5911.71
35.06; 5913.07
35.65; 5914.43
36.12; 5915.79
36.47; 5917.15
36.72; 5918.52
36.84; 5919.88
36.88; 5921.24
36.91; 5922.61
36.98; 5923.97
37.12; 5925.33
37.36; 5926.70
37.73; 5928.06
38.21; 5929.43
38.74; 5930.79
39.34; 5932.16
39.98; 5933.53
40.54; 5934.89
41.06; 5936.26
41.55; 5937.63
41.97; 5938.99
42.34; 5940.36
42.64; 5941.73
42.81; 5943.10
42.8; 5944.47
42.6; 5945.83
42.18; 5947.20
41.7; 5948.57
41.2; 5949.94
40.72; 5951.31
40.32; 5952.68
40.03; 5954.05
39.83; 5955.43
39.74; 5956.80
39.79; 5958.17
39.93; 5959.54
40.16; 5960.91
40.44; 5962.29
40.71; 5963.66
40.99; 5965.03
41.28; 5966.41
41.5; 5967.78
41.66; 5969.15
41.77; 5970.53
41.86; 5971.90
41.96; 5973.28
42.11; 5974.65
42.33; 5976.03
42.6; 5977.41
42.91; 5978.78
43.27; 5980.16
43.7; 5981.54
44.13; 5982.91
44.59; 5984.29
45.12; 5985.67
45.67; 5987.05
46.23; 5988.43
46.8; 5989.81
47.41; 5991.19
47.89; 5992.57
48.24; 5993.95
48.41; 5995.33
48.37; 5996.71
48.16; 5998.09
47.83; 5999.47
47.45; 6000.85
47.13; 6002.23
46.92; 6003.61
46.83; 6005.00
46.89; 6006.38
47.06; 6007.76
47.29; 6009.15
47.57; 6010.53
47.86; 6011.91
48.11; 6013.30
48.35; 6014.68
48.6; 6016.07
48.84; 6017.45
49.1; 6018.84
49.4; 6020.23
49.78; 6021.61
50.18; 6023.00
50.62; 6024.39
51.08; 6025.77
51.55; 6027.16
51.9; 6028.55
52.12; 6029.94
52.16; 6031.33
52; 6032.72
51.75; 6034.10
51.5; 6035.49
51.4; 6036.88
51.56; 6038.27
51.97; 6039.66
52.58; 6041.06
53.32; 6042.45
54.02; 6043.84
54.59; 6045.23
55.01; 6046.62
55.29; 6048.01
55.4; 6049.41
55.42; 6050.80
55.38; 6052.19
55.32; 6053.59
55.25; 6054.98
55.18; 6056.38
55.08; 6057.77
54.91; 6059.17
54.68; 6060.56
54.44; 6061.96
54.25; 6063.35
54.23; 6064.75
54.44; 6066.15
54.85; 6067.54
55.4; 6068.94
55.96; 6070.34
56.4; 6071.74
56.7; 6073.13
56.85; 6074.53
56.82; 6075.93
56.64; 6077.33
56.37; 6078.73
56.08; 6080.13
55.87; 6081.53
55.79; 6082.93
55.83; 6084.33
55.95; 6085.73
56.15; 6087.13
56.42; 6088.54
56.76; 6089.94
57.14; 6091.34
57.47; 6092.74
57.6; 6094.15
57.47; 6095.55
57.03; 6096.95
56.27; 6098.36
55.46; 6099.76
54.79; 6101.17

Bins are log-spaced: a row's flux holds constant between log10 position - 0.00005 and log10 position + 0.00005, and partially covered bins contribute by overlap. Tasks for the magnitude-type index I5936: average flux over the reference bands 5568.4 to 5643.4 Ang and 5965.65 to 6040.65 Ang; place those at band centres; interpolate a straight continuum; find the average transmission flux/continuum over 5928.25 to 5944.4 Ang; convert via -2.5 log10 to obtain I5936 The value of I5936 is 0.141 mag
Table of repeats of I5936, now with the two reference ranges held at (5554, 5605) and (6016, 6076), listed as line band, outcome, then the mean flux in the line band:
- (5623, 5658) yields 0.02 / 43.3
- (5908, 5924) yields 0.38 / 35.6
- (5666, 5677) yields 0.01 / 44.4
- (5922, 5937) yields 0.30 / 38.6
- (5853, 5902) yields 0.48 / 31.8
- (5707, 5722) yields -0.12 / 50.9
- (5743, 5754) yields -0.19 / 55.6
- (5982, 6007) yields 0.12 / 46.9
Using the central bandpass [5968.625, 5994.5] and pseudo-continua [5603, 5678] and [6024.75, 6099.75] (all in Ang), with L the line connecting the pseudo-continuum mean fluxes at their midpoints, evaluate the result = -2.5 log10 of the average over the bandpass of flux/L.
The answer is 0.19 mag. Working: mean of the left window 43.2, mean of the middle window 44.2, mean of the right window 54.8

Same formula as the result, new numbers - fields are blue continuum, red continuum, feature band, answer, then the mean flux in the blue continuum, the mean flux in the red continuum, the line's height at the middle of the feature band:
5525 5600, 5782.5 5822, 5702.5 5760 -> -0.029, 41.9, 55.3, 51.3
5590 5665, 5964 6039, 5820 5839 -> -0.141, 42.5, 47.1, 44.9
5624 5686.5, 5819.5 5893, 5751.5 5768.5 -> -0.236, 44.2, 41.8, 43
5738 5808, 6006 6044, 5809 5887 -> 0.186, 54.8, 50.3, 53.5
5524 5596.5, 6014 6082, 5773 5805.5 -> -0.176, 42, 53.5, 47.4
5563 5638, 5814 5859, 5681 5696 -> -0.060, 42.3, 49.6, 45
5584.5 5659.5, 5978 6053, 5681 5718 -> -0.126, 42.4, 49.4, 43.7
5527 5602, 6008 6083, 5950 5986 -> 0.226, 41.9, 53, 51.2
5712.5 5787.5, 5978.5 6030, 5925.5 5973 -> 0.197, 52.9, 47.7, 48.8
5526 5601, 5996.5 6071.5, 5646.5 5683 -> -0.033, 41.9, 51.7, 44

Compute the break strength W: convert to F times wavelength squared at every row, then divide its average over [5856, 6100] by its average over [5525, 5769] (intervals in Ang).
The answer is 1.1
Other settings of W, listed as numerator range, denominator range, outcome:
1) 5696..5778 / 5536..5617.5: 1.32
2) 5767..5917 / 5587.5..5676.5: 1.11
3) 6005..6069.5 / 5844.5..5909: 1.63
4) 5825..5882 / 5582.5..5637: 1.18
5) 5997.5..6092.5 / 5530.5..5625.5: 1.48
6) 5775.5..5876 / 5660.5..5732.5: 1.09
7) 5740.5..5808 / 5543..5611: 1.39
